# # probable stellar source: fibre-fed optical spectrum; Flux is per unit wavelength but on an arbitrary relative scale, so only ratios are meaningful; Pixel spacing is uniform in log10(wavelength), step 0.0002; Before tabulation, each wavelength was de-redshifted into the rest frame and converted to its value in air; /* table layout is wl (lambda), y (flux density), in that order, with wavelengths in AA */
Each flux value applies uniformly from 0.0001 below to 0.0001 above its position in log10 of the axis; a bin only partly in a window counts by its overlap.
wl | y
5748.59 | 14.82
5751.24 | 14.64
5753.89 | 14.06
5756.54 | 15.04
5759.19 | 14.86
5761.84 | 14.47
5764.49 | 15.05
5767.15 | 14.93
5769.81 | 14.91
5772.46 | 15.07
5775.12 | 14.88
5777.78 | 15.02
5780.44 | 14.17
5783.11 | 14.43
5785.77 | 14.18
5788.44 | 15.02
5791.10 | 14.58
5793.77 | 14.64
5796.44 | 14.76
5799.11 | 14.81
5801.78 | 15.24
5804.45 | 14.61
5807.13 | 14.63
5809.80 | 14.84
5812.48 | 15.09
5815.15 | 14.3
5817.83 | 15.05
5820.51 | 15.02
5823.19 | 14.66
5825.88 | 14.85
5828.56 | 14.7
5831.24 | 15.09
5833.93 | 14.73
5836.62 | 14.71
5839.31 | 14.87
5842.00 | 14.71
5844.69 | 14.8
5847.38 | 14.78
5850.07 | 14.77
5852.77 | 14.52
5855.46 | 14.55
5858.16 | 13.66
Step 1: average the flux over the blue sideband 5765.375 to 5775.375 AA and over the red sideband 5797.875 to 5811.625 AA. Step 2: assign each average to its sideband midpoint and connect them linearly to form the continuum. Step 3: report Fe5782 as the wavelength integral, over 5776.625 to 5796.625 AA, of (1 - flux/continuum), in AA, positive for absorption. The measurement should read 0.42 AA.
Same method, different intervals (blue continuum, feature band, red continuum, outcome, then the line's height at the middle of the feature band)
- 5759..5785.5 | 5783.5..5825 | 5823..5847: 0.05 AA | 14.8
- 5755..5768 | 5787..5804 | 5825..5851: 0.01 AA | 14.8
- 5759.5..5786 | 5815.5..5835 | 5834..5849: -0.11 AA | 14.8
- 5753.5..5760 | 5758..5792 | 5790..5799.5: -0.07 AA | 14.7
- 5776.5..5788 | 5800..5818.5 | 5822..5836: -0.19 AA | 14.7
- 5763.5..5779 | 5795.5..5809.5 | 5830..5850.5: 0.08 AA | 14.9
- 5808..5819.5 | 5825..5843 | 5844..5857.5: -0.11 AA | 14.7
